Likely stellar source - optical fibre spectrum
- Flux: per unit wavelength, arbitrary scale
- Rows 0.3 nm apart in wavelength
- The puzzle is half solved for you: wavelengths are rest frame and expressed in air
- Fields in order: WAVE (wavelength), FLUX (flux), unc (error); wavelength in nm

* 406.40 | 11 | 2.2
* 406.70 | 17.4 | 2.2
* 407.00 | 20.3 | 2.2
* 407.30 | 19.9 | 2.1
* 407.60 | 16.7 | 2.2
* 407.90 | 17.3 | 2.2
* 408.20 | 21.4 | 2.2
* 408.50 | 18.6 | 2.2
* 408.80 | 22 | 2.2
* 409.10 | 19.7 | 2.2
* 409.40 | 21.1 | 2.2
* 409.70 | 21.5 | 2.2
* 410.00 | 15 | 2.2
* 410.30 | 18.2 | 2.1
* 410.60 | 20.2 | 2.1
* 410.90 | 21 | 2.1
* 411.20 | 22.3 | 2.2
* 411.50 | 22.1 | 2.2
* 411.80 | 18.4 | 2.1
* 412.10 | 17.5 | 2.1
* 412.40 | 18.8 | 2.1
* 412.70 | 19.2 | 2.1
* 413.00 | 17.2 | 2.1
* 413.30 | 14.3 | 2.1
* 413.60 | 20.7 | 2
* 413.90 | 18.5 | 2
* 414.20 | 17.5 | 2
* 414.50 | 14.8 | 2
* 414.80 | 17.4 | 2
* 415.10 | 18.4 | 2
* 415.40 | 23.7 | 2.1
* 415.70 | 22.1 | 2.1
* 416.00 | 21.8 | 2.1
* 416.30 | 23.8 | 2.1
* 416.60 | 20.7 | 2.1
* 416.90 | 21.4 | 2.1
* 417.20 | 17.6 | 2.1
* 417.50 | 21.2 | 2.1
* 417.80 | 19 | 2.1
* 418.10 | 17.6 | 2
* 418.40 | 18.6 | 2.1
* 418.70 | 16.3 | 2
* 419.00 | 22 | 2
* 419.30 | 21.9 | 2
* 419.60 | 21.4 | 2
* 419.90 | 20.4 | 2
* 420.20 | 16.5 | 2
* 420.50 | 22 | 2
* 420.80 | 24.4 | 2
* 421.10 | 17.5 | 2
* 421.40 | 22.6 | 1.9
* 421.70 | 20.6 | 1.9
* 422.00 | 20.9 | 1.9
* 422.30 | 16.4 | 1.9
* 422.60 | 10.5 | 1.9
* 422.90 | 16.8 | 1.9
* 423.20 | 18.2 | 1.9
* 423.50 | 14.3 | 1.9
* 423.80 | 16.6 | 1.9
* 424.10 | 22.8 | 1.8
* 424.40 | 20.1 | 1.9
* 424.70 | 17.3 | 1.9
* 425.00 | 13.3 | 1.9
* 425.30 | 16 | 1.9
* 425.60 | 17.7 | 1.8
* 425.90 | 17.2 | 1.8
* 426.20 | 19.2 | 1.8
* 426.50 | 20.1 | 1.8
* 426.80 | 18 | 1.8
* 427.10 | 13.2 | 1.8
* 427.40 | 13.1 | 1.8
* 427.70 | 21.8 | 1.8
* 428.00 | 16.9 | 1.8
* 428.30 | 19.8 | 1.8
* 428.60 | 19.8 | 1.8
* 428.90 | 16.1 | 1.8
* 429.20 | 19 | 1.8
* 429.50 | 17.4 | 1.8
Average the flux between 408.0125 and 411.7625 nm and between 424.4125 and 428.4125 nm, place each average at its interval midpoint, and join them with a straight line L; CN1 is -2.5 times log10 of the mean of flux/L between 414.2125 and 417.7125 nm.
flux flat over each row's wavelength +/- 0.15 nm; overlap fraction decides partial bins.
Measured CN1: -0.06 mag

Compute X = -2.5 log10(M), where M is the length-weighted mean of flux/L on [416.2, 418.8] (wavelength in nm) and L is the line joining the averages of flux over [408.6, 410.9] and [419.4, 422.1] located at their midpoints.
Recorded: 0.047 mag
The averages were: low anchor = 19.7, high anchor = 20.7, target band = 19.6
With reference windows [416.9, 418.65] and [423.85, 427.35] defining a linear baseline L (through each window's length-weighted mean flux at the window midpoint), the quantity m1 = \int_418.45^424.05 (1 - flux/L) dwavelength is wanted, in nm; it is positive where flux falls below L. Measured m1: -0.19 nm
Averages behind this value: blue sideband 18.9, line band 18.9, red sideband 17.6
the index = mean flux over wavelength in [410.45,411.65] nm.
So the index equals 21.4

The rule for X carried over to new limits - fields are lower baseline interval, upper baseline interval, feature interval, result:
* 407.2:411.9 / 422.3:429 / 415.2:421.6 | -0.12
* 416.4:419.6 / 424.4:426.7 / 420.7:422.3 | -0.11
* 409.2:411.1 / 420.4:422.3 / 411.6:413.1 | 0.08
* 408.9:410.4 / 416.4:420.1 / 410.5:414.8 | 0.04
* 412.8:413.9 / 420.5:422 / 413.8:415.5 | 0.00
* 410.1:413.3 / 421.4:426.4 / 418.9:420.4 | -0.13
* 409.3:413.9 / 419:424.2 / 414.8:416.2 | -0.11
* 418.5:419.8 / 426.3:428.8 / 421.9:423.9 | 0.19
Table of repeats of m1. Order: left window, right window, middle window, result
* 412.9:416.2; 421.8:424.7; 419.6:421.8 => -0.341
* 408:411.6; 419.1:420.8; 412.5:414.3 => 0.219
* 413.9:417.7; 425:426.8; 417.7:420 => -0.048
